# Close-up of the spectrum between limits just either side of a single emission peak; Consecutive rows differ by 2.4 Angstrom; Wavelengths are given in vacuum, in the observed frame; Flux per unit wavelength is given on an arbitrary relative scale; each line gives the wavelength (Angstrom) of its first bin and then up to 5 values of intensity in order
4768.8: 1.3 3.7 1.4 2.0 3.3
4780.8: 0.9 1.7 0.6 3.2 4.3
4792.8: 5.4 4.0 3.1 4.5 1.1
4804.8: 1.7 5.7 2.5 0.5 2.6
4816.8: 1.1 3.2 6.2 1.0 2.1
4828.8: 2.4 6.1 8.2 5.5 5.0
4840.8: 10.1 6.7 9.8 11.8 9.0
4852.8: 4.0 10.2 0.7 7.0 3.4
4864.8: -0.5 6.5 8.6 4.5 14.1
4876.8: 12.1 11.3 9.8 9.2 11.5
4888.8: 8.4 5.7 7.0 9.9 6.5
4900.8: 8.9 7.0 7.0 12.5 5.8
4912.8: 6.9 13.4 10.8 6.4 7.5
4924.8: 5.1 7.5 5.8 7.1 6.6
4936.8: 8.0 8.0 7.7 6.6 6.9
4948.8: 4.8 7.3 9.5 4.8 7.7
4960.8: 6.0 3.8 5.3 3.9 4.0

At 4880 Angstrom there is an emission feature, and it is C IV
